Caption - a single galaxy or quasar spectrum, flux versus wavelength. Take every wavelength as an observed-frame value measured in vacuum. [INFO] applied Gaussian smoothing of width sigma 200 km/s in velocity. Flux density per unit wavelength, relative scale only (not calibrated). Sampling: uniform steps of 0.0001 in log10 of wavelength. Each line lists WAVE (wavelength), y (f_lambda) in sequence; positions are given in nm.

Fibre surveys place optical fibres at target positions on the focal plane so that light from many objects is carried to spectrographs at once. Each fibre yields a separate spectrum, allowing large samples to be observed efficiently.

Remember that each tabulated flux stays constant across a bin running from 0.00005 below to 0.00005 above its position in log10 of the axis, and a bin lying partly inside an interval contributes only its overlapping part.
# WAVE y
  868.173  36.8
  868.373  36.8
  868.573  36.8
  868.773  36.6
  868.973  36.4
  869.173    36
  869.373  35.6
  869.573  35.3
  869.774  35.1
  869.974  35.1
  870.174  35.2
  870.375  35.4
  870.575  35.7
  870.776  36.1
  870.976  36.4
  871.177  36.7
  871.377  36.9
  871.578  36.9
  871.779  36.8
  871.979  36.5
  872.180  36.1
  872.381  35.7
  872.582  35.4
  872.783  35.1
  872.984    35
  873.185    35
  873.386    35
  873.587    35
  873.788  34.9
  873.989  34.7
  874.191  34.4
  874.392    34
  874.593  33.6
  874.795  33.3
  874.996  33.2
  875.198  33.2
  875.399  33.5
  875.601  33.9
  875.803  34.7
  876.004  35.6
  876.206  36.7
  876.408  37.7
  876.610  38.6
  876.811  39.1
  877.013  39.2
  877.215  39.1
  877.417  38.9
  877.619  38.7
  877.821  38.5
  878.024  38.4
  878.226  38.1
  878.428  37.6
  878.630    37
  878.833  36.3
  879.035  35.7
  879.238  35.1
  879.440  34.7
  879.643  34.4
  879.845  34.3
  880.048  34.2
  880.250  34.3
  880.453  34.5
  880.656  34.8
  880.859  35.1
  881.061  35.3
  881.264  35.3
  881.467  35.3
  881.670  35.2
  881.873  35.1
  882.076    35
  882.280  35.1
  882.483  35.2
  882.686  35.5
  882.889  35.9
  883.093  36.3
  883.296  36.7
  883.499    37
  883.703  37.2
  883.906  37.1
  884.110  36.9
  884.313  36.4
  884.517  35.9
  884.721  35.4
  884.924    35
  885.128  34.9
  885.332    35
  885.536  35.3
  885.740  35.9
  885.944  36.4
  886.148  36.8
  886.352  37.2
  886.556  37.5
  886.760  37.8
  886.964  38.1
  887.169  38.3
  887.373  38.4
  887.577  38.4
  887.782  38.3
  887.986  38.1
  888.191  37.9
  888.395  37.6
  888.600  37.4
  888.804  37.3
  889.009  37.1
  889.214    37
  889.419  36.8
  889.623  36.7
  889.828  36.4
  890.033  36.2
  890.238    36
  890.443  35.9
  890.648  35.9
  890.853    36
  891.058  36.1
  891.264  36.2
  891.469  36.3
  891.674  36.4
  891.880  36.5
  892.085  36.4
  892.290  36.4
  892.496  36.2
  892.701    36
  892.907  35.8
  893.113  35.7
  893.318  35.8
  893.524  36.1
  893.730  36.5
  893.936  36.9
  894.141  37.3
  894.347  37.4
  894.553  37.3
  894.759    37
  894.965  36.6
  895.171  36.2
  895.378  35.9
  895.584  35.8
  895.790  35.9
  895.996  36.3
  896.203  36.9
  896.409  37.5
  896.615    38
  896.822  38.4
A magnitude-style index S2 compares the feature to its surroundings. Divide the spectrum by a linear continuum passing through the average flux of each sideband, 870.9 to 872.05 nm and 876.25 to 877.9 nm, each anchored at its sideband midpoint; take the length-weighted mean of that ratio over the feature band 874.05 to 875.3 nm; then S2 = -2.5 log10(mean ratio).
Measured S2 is 0.13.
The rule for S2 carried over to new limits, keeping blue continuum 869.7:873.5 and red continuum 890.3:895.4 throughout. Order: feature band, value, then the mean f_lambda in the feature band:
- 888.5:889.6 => -0.03 mag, 37.1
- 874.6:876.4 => 0.05 mag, 34.4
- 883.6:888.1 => -0.02 mag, 36.8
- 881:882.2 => 0.03 mag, 35.2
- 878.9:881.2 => 0.04 mag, 34.8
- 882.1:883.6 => 0.01 mag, 35.9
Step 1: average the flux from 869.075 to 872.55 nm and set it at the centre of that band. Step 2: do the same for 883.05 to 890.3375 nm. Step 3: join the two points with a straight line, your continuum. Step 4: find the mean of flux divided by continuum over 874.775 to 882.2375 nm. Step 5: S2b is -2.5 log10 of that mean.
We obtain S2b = 0.013 mag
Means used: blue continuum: 36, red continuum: 36.9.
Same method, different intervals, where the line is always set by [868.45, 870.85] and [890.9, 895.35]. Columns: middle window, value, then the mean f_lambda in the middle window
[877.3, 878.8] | -0.06 mag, 38.1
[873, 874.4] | 0.03 mag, 34.8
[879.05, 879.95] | 0.04 mag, 34.7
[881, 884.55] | 0.01 mag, 35.9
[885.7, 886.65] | -0.02 mag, 36.8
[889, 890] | -0.01 mag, 36.7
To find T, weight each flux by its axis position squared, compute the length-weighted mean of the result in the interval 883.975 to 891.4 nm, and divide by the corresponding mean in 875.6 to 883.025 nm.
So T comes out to 1.0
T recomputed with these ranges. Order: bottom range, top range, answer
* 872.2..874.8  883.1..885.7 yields 1.06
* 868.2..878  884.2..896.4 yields 1.06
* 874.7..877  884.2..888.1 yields 1.06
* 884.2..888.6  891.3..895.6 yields 1.00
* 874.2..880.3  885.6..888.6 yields 1.07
